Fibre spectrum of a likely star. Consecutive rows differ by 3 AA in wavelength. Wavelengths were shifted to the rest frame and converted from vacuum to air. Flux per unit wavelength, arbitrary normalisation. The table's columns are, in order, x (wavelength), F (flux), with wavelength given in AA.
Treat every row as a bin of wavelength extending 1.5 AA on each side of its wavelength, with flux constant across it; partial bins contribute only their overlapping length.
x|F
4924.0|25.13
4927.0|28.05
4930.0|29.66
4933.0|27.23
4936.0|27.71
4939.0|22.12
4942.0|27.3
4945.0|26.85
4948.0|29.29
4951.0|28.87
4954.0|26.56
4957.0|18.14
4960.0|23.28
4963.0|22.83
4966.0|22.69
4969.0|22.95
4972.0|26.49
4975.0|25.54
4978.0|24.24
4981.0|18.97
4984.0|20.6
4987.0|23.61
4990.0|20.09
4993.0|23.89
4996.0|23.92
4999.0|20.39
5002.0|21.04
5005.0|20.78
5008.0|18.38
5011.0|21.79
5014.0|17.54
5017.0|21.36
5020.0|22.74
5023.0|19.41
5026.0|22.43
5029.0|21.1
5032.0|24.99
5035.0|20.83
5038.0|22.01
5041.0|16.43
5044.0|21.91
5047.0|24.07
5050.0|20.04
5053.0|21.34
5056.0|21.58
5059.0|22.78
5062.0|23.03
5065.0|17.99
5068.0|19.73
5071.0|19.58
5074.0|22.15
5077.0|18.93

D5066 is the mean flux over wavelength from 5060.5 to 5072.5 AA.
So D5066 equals 20.1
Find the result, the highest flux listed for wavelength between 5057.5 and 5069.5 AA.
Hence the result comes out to 23.03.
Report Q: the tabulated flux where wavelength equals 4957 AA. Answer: 18.14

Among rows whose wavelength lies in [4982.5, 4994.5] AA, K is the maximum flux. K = 23.89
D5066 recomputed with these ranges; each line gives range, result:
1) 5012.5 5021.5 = 20.5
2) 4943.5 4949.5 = 28.1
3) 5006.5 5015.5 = 19.2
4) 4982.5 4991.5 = 21.4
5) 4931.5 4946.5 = 26.2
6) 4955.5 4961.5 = 20.7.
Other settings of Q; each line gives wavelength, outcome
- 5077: 18.93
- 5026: 22.43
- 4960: 23.28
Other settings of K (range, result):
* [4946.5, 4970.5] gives 29.29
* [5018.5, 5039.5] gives 24.99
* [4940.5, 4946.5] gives 27.3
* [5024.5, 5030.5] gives 22.43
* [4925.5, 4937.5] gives 29.66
